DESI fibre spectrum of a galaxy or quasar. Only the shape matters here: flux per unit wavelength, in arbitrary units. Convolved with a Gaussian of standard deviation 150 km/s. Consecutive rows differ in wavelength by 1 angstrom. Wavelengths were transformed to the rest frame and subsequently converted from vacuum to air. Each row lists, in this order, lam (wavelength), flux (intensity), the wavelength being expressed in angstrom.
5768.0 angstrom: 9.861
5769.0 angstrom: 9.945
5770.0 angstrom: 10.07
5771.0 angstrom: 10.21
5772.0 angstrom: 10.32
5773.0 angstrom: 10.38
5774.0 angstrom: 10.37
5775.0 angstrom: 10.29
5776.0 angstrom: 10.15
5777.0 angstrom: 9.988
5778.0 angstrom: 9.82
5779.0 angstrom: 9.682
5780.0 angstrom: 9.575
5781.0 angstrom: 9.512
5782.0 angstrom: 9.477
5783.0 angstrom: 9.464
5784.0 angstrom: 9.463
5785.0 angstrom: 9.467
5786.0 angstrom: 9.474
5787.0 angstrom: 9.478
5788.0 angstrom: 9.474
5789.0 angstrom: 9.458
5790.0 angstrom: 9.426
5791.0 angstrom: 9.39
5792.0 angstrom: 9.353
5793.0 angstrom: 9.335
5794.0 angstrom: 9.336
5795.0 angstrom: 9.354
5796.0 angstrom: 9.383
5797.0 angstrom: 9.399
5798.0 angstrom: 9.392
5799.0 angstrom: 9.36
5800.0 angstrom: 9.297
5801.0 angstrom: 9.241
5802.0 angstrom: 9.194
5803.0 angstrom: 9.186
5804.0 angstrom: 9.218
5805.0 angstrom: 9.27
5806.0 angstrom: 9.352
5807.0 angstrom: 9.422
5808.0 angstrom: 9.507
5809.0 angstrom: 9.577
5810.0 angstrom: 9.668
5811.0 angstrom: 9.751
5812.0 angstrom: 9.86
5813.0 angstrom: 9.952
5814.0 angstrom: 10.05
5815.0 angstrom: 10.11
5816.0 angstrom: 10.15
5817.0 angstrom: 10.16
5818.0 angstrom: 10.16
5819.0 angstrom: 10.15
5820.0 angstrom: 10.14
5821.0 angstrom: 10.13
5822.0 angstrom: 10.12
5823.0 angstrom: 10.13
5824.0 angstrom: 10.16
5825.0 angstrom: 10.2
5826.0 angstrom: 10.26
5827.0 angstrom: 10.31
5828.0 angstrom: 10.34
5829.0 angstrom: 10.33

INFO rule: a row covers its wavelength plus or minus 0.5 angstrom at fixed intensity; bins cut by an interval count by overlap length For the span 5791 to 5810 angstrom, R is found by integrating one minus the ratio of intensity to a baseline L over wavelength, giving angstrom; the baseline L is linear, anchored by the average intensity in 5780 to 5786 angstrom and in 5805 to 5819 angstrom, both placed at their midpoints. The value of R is 0.7 angstrom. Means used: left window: 9.48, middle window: 9.35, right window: 9.82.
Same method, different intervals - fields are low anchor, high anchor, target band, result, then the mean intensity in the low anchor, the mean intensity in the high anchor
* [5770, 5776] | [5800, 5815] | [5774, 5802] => 1.2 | 10.3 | 9.53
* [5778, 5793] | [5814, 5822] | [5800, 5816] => 0.6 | 9.48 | 10.1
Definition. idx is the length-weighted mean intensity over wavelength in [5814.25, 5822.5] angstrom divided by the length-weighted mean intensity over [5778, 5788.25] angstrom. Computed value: 1.06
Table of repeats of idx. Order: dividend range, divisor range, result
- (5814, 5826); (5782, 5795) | 1.08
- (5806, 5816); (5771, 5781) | 0.97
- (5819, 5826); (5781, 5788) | 1.07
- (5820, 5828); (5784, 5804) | 1.09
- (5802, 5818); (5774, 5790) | 1.00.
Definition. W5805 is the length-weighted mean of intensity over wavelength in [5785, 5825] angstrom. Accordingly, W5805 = 9.64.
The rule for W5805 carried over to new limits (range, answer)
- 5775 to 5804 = 9.48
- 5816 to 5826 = 10.2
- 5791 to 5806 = 9.31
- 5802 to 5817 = 9.65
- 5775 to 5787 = 9.66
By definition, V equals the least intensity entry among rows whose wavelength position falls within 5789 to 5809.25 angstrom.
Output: 9.186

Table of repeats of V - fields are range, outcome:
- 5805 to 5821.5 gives 9.27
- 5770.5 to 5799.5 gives 9.335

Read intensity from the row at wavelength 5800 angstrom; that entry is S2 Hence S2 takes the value 9.297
